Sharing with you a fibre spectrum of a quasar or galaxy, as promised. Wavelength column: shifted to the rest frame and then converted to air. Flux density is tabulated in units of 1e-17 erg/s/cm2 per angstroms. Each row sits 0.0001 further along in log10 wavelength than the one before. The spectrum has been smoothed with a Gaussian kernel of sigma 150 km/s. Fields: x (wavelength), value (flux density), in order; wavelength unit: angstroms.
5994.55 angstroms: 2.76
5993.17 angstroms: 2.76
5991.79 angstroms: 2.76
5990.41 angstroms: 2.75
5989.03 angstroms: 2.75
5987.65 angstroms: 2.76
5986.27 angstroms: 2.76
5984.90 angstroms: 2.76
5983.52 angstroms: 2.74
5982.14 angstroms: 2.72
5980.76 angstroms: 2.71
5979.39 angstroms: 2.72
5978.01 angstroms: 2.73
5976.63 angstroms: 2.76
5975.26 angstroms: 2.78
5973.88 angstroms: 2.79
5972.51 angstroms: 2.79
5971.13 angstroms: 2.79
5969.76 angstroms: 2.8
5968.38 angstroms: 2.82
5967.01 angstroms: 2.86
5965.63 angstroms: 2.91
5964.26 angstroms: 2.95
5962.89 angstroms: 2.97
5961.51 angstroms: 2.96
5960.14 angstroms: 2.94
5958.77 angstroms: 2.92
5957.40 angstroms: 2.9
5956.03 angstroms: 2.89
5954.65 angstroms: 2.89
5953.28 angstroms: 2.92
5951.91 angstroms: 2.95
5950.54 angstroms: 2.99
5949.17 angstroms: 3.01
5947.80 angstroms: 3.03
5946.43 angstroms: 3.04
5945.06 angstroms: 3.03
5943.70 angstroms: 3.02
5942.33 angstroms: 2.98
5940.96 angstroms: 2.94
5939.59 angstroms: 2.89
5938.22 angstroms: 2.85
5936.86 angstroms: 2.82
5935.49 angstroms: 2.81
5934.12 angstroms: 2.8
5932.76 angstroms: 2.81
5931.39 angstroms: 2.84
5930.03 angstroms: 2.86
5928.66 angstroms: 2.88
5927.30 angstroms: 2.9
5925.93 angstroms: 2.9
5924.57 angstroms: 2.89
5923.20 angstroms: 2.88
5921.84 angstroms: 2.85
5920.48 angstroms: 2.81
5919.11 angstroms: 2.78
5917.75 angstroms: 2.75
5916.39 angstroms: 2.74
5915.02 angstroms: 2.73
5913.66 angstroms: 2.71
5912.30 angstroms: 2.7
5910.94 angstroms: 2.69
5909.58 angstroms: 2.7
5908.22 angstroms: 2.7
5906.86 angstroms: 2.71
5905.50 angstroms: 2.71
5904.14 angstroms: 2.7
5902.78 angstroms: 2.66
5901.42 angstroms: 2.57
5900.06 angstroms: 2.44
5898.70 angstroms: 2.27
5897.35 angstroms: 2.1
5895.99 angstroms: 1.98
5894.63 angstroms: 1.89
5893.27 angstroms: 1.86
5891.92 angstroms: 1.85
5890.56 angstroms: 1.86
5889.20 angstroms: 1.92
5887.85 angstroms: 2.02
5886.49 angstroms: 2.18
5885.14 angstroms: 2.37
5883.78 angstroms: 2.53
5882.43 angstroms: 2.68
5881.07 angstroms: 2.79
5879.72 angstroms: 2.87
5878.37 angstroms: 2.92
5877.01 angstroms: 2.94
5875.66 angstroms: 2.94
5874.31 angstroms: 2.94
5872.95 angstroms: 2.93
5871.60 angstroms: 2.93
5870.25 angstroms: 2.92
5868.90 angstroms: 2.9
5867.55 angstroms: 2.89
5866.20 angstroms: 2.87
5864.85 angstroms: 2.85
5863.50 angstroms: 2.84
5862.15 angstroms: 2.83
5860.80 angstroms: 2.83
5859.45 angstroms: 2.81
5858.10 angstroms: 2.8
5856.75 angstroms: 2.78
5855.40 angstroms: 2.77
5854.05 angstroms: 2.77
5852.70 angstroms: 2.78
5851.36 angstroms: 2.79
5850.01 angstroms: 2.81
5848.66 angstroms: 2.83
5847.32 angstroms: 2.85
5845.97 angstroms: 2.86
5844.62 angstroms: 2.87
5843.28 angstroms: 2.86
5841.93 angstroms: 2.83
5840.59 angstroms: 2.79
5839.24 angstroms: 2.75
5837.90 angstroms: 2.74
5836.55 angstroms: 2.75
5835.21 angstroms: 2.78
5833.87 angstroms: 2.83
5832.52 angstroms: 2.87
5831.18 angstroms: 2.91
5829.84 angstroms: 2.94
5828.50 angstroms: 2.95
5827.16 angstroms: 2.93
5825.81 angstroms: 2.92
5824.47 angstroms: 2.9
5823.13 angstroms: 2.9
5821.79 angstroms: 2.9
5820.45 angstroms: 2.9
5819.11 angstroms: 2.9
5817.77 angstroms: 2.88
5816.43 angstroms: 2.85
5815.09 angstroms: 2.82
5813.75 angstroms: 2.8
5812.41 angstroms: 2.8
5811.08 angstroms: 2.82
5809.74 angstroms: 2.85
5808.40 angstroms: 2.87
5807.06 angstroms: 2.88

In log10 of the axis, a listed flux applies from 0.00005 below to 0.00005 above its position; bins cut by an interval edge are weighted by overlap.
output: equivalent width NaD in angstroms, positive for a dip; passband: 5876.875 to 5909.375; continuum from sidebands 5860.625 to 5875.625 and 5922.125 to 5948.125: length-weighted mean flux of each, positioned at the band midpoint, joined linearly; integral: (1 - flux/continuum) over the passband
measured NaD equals 5.6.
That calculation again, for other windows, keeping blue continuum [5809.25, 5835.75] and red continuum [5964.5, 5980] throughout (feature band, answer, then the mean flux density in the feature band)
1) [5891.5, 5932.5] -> 3.2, 2.61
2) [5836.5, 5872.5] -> 0.4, 2.83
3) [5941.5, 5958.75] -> -1.0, 2.97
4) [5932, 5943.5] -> -0.2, 2.87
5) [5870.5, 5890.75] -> 1.7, 2.61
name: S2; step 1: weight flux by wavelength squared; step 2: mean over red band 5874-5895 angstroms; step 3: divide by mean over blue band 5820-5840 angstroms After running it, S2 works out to 0.9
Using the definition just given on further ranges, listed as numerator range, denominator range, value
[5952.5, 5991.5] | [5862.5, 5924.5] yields 1.11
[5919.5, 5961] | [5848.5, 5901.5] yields 1.15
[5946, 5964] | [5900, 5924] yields 1.10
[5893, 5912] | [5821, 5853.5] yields 0.88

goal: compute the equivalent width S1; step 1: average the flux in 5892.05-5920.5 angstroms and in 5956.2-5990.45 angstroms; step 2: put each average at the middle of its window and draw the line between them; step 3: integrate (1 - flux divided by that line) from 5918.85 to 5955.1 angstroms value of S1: -3.4 angstroms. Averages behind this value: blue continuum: 2.51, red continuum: 2.82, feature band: 2.9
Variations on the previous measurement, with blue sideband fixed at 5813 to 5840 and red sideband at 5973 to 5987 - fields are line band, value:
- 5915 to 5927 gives -0.1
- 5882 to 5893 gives 2.6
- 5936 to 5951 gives -1.0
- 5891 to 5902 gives 2.7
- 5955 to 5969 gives -0.8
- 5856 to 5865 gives 0.1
